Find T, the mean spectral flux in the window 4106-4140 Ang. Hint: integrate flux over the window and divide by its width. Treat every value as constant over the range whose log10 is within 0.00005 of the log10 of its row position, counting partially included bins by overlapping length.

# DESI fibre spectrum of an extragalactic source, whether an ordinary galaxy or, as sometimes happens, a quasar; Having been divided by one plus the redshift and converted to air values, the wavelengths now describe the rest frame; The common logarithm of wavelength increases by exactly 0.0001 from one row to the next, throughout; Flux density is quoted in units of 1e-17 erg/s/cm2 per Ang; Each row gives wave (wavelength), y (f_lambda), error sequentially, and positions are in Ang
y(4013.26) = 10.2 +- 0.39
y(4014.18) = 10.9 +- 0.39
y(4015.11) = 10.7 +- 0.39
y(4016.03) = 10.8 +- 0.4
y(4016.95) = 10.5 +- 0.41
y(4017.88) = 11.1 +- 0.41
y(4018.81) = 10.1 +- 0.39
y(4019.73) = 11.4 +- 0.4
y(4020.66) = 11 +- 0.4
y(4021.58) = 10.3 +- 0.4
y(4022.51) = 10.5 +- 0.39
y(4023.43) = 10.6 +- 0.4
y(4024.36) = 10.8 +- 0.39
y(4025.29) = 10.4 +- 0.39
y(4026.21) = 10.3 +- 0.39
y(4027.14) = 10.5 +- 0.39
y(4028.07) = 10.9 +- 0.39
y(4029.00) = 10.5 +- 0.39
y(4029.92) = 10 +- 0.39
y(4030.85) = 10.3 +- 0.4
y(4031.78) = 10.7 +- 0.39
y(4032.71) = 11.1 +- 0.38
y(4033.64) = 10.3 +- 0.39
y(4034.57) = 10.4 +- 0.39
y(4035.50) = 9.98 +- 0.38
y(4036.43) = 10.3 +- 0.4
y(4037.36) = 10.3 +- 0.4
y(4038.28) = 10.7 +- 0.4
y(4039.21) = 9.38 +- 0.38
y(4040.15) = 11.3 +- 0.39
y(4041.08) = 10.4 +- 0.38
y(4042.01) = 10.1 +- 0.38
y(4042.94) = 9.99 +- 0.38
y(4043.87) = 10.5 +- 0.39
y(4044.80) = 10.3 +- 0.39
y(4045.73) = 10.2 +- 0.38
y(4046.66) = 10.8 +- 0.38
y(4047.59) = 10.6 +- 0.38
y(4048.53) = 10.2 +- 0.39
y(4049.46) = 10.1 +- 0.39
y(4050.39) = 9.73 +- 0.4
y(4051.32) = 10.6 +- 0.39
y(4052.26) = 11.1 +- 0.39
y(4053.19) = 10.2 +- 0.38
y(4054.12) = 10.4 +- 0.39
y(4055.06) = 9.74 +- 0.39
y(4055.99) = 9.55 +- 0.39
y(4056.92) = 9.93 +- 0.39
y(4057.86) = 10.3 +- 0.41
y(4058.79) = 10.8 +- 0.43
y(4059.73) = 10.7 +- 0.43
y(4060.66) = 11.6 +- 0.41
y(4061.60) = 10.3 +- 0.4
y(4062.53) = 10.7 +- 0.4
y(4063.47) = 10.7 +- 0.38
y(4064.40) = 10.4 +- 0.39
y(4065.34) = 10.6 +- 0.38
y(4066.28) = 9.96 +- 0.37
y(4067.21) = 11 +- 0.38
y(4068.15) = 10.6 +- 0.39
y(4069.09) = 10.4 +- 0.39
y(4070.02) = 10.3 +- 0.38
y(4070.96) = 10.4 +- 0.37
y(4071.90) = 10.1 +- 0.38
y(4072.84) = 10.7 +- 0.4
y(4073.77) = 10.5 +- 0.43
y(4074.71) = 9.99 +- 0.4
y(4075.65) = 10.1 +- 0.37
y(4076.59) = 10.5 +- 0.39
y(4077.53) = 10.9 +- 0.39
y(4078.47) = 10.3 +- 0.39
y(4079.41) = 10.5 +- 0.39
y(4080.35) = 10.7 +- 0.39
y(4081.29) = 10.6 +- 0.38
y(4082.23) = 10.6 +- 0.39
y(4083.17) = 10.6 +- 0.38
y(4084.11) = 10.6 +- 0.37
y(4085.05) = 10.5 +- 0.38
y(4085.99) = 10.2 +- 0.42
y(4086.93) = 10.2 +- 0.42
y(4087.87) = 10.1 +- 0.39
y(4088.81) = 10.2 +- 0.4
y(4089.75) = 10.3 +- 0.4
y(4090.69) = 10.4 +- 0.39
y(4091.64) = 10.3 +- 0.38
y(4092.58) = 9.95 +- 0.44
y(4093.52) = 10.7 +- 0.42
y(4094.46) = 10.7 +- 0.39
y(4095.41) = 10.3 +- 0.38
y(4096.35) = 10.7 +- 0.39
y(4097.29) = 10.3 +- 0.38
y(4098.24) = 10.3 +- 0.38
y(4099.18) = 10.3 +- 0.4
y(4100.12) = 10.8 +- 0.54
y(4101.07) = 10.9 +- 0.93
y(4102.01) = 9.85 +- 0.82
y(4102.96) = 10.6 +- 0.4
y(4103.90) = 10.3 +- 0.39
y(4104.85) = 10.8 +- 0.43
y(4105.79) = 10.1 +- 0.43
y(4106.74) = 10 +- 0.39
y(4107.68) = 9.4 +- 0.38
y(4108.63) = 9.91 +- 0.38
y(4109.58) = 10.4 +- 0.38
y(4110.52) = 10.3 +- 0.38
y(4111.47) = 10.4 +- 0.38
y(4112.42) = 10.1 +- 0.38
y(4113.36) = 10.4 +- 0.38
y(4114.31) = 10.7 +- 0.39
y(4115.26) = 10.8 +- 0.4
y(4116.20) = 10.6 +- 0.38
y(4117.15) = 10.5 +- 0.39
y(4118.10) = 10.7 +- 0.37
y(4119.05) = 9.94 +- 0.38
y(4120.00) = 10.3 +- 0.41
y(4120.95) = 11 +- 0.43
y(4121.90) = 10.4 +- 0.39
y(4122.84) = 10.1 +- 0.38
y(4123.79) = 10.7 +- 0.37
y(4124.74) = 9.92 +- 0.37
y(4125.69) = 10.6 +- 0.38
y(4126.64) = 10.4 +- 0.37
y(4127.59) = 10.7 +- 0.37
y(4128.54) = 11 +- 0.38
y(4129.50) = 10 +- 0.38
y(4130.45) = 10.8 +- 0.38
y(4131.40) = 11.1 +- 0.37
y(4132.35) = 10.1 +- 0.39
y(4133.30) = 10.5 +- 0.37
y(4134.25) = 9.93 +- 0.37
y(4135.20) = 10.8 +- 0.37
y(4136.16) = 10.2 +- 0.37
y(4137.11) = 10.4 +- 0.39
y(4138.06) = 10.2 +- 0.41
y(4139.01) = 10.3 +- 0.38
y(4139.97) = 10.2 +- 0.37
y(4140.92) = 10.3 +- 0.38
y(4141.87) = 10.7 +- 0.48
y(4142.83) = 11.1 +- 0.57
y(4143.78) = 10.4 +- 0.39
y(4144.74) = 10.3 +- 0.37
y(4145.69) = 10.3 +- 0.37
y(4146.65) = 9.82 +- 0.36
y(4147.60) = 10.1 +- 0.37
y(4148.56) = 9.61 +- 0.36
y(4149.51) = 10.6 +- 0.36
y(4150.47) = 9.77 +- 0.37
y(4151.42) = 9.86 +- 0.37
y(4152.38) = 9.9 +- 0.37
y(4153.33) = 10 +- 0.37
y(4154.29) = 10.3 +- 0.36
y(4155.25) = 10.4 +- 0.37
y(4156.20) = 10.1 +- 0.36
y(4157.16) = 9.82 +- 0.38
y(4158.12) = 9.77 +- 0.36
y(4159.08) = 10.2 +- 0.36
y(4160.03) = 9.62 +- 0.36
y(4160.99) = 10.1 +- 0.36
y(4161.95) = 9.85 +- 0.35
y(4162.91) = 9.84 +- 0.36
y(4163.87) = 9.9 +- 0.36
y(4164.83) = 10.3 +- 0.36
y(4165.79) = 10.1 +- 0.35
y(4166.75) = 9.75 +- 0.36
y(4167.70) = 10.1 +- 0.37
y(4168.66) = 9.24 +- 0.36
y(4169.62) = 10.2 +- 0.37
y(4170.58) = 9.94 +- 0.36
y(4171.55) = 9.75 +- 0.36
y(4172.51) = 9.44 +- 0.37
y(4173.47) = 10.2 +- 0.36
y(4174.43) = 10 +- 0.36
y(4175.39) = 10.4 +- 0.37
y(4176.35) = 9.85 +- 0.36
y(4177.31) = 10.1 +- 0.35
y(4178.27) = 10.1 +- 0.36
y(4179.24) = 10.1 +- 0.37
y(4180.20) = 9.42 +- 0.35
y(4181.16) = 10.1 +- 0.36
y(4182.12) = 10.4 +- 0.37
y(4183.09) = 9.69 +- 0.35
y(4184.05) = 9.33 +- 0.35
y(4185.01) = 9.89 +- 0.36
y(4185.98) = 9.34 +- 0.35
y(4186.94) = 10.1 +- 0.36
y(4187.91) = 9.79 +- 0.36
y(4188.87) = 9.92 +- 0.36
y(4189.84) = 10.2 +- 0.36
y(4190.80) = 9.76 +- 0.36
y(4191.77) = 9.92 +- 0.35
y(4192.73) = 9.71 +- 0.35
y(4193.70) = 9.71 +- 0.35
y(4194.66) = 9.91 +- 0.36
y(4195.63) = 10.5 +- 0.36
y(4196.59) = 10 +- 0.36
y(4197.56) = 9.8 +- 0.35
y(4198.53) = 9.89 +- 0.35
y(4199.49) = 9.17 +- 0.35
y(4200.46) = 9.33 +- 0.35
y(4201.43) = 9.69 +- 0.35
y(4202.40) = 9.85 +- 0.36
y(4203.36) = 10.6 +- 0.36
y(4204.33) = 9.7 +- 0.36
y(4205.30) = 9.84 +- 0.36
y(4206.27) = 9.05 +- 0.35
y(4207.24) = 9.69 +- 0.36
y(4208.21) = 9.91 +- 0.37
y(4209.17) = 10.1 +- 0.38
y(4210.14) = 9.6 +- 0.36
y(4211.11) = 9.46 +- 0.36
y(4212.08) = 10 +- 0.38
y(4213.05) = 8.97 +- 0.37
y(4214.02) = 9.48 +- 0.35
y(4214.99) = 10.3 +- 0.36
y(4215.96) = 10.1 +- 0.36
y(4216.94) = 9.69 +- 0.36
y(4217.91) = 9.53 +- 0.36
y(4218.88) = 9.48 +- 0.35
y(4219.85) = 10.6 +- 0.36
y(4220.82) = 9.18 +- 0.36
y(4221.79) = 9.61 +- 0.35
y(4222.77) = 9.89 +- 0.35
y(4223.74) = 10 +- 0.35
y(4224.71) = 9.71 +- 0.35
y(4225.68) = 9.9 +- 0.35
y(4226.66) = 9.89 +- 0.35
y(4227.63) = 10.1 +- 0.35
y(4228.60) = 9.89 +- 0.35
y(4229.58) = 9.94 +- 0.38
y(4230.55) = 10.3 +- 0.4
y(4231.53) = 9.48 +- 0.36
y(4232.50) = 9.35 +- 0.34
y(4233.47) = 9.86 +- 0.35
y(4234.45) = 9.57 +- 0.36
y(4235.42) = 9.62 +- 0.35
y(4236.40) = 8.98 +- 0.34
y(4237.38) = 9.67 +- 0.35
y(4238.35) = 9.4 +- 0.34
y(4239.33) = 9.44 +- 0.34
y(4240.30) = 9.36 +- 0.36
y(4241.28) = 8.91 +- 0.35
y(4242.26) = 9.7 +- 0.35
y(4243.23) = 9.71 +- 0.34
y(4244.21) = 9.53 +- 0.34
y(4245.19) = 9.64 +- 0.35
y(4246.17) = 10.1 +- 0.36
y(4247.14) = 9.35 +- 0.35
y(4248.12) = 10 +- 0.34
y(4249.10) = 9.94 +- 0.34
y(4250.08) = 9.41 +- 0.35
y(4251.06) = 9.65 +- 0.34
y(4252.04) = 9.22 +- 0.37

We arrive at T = 10.4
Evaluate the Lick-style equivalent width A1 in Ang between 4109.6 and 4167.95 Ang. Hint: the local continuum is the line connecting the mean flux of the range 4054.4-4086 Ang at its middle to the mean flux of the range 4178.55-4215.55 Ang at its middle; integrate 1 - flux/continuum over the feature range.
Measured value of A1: -1.04 Ang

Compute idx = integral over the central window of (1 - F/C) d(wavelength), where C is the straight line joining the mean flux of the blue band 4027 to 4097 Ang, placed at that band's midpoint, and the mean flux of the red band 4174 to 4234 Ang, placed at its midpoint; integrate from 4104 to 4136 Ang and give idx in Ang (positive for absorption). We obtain -0.7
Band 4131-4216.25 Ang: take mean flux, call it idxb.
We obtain 9.98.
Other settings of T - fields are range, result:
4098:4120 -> 10.4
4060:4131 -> 10.4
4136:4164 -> 10.1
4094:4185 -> 10.2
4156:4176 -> 9.93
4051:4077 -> 10.4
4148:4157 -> 10.1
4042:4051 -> 10.3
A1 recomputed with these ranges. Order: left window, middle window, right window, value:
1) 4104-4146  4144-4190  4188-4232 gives 0.69 Ang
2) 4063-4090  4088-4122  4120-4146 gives 0.23 Ang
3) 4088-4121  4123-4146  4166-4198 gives -0.60 Ang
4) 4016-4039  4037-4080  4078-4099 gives 0.28 Ang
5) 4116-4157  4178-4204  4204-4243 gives 0.18 Ang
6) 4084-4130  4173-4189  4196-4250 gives 0.04 Ang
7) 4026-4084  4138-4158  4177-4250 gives -0.31 Ang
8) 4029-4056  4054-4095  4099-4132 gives -0.19 Ang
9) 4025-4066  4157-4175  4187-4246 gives 0.05 Ang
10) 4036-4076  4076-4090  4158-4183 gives -0.23 Ang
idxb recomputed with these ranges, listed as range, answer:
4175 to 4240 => 9.79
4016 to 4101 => 10.4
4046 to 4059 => 10.3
